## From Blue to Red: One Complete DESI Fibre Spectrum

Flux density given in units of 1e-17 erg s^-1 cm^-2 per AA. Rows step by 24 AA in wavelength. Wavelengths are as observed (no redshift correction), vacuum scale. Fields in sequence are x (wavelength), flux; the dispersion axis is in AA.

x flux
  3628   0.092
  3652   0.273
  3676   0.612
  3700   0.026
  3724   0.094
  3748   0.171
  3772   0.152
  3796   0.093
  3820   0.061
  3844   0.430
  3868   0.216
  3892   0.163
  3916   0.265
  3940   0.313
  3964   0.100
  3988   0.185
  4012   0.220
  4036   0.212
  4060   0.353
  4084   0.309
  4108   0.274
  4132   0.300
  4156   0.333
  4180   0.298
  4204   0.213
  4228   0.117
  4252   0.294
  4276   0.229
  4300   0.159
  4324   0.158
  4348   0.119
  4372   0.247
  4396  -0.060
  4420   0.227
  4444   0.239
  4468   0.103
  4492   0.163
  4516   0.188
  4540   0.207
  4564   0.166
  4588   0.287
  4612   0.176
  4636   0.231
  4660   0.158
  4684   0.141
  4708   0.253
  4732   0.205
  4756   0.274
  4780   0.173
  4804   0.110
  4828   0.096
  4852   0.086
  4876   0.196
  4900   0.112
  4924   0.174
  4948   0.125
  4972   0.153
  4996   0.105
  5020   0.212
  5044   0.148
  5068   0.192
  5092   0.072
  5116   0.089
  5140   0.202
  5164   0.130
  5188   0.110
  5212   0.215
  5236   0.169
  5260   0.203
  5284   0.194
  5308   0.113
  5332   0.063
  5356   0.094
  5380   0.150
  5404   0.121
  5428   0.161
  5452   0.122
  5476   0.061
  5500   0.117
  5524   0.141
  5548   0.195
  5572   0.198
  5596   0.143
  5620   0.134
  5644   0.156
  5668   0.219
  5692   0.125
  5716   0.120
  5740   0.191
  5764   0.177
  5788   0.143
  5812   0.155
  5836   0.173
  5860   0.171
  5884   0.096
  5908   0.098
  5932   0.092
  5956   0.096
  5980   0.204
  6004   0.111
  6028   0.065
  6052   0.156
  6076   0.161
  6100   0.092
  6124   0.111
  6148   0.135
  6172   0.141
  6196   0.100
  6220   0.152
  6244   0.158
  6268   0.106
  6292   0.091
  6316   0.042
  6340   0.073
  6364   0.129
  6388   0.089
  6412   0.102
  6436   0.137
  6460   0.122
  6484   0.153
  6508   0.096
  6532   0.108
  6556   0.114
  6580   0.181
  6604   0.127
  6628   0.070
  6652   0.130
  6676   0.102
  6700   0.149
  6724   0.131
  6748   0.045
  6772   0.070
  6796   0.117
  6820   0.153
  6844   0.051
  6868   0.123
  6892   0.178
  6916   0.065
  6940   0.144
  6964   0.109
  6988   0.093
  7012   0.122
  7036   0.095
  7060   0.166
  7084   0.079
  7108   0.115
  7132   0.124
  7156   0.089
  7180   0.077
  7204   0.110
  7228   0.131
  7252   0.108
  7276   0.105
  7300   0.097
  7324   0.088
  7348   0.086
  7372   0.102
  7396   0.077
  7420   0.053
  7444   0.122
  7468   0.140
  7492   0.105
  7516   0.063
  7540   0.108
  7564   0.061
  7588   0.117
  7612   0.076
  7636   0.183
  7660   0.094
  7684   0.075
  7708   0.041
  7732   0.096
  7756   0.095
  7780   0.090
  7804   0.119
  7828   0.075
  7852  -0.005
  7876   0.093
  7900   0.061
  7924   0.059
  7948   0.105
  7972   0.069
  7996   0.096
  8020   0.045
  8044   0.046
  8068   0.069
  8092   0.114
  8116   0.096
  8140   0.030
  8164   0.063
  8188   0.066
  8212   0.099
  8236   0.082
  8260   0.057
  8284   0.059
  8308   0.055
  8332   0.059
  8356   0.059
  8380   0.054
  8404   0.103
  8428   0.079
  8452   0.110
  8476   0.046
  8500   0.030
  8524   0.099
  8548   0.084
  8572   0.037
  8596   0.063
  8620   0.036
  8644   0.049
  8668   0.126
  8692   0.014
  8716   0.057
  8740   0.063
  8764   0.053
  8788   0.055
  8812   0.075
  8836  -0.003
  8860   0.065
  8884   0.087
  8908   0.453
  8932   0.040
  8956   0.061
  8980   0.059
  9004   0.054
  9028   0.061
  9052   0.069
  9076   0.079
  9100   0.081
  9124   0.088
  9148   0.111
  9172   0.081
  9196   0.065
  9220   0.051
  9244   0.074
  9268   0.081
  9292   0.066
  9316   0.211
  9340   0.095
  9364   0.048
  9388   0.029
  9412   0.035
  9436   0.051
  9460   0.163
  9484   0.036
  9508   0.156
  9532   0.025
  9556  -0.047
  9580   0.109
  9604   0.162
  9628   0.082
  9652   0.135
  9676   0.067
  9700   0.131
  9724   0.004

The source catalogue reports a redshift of 1.11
